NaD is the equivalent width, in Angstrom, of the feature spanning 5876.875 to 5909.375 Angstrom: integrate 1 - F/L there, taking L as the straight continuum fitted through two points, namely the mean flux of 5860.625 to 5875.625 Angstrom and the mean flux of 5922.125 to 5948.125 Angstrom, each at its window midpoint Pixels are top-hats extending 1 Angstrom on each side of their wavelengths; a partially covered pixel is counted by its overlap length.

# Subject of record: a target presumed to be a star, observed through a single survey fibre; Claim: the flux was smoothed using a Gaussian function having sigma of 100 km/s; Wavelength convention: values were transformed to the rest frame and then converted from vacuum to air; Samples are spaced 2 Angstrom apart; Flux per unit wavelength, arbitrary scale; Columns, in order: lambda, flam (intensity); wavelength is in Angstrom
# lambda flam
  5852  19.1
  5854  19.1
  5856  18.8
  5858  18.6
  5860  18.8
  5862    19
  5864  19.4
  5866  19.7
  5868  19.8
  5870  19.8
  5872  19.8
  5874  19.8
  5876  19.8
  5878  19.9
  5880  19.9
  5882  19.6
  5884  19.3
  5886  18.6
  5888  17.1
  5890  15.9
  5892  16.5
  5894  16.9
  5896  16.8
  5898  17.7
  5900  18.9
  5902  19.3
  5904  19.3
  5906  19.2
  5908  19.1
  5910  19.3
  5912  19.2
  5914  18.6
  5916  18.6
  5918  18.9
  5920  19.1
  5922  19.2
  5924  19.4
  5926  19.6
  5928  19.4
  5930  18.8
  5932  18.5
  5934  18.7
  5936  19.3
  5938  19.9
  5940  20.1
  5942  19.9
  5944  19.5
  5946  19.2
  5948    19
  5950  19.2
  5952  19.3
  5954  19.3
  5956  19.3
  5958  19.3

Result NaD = 1.9 Angstrom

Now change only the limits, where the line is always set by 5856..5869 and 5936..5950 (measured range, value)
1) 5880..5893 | 0.9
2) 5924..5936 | 0.3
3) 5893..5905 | 0.7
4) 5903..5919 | 0.3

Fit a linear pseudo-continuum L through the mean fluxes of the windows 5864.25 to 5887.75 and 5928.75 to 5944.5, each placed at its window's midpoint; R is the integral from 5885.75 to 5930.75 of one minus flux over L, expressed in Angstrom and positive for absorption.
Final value 2.2 Angstrom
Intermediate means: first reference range 19.5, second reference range 19.3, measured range 18.5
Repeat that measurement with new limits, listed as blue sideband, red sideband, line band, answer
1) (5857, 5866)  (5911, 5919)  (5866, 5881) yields -0.7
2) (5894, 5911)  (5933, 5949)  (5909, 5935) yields 0.0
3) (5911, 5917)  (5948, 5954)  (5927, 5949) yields -0.3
